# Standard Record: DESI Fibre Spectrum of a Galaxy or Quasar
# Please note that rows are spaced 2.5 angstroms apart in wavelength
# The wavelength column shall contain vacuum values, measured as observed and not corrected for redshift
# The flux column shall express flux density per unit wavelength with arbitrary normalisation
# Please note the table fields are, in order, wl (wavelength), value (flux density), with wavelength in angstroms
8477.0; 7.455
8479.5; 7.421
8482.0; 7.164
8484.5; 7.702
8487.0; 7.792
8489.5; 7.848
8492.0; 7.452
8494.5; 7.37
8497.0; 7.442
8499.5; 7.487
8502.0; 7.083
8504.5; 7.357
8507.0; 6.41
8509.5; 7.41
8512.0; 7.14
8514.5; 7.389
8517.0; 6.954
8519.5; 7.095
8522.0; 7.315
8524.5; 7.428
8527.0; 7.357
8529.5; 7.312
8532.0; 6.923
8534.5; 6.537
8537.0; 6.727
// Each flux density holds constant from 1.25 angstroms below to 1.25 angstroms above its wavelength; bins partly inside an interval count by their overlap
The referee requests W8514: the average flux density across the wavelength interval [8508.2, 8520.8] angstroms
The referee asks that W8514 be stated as 7.19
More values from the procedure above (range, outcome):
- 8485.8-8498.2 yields 7.58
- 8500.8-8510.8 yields 7.07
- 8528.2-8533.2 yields 7.12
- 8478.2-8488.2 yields 7.52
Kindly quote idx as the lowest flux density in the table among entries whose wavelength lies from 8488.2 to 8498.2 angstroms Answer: 7.37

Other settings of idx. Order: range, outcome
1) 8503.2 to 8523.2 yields 6.41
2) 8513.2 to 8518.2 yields 6.954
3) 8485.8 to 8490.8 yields 7.792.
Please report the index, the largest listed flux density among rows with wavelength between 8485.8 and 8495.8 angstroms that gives 7.848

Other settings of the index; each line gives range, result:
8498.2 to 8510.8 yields 7.487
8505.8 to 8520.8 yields 7.41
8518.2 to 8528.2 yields 7.428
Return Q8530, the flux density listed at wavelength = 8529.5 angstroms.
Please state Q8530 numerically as 7.312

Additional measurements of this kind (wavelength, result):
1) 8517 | 6.954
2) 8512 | 7.14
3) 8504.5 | 7.357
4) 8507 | 6.41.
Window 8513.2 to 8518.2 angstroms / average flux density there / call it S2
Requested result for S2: 7.17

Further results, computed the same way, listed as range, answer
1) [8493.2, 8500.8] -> 7.43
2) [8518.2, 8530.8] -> 7.3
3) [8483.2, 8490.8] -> 7.77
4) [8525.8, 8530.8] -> 7.33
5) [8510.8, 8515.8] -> 7.26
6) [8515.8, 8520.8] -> 7.03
